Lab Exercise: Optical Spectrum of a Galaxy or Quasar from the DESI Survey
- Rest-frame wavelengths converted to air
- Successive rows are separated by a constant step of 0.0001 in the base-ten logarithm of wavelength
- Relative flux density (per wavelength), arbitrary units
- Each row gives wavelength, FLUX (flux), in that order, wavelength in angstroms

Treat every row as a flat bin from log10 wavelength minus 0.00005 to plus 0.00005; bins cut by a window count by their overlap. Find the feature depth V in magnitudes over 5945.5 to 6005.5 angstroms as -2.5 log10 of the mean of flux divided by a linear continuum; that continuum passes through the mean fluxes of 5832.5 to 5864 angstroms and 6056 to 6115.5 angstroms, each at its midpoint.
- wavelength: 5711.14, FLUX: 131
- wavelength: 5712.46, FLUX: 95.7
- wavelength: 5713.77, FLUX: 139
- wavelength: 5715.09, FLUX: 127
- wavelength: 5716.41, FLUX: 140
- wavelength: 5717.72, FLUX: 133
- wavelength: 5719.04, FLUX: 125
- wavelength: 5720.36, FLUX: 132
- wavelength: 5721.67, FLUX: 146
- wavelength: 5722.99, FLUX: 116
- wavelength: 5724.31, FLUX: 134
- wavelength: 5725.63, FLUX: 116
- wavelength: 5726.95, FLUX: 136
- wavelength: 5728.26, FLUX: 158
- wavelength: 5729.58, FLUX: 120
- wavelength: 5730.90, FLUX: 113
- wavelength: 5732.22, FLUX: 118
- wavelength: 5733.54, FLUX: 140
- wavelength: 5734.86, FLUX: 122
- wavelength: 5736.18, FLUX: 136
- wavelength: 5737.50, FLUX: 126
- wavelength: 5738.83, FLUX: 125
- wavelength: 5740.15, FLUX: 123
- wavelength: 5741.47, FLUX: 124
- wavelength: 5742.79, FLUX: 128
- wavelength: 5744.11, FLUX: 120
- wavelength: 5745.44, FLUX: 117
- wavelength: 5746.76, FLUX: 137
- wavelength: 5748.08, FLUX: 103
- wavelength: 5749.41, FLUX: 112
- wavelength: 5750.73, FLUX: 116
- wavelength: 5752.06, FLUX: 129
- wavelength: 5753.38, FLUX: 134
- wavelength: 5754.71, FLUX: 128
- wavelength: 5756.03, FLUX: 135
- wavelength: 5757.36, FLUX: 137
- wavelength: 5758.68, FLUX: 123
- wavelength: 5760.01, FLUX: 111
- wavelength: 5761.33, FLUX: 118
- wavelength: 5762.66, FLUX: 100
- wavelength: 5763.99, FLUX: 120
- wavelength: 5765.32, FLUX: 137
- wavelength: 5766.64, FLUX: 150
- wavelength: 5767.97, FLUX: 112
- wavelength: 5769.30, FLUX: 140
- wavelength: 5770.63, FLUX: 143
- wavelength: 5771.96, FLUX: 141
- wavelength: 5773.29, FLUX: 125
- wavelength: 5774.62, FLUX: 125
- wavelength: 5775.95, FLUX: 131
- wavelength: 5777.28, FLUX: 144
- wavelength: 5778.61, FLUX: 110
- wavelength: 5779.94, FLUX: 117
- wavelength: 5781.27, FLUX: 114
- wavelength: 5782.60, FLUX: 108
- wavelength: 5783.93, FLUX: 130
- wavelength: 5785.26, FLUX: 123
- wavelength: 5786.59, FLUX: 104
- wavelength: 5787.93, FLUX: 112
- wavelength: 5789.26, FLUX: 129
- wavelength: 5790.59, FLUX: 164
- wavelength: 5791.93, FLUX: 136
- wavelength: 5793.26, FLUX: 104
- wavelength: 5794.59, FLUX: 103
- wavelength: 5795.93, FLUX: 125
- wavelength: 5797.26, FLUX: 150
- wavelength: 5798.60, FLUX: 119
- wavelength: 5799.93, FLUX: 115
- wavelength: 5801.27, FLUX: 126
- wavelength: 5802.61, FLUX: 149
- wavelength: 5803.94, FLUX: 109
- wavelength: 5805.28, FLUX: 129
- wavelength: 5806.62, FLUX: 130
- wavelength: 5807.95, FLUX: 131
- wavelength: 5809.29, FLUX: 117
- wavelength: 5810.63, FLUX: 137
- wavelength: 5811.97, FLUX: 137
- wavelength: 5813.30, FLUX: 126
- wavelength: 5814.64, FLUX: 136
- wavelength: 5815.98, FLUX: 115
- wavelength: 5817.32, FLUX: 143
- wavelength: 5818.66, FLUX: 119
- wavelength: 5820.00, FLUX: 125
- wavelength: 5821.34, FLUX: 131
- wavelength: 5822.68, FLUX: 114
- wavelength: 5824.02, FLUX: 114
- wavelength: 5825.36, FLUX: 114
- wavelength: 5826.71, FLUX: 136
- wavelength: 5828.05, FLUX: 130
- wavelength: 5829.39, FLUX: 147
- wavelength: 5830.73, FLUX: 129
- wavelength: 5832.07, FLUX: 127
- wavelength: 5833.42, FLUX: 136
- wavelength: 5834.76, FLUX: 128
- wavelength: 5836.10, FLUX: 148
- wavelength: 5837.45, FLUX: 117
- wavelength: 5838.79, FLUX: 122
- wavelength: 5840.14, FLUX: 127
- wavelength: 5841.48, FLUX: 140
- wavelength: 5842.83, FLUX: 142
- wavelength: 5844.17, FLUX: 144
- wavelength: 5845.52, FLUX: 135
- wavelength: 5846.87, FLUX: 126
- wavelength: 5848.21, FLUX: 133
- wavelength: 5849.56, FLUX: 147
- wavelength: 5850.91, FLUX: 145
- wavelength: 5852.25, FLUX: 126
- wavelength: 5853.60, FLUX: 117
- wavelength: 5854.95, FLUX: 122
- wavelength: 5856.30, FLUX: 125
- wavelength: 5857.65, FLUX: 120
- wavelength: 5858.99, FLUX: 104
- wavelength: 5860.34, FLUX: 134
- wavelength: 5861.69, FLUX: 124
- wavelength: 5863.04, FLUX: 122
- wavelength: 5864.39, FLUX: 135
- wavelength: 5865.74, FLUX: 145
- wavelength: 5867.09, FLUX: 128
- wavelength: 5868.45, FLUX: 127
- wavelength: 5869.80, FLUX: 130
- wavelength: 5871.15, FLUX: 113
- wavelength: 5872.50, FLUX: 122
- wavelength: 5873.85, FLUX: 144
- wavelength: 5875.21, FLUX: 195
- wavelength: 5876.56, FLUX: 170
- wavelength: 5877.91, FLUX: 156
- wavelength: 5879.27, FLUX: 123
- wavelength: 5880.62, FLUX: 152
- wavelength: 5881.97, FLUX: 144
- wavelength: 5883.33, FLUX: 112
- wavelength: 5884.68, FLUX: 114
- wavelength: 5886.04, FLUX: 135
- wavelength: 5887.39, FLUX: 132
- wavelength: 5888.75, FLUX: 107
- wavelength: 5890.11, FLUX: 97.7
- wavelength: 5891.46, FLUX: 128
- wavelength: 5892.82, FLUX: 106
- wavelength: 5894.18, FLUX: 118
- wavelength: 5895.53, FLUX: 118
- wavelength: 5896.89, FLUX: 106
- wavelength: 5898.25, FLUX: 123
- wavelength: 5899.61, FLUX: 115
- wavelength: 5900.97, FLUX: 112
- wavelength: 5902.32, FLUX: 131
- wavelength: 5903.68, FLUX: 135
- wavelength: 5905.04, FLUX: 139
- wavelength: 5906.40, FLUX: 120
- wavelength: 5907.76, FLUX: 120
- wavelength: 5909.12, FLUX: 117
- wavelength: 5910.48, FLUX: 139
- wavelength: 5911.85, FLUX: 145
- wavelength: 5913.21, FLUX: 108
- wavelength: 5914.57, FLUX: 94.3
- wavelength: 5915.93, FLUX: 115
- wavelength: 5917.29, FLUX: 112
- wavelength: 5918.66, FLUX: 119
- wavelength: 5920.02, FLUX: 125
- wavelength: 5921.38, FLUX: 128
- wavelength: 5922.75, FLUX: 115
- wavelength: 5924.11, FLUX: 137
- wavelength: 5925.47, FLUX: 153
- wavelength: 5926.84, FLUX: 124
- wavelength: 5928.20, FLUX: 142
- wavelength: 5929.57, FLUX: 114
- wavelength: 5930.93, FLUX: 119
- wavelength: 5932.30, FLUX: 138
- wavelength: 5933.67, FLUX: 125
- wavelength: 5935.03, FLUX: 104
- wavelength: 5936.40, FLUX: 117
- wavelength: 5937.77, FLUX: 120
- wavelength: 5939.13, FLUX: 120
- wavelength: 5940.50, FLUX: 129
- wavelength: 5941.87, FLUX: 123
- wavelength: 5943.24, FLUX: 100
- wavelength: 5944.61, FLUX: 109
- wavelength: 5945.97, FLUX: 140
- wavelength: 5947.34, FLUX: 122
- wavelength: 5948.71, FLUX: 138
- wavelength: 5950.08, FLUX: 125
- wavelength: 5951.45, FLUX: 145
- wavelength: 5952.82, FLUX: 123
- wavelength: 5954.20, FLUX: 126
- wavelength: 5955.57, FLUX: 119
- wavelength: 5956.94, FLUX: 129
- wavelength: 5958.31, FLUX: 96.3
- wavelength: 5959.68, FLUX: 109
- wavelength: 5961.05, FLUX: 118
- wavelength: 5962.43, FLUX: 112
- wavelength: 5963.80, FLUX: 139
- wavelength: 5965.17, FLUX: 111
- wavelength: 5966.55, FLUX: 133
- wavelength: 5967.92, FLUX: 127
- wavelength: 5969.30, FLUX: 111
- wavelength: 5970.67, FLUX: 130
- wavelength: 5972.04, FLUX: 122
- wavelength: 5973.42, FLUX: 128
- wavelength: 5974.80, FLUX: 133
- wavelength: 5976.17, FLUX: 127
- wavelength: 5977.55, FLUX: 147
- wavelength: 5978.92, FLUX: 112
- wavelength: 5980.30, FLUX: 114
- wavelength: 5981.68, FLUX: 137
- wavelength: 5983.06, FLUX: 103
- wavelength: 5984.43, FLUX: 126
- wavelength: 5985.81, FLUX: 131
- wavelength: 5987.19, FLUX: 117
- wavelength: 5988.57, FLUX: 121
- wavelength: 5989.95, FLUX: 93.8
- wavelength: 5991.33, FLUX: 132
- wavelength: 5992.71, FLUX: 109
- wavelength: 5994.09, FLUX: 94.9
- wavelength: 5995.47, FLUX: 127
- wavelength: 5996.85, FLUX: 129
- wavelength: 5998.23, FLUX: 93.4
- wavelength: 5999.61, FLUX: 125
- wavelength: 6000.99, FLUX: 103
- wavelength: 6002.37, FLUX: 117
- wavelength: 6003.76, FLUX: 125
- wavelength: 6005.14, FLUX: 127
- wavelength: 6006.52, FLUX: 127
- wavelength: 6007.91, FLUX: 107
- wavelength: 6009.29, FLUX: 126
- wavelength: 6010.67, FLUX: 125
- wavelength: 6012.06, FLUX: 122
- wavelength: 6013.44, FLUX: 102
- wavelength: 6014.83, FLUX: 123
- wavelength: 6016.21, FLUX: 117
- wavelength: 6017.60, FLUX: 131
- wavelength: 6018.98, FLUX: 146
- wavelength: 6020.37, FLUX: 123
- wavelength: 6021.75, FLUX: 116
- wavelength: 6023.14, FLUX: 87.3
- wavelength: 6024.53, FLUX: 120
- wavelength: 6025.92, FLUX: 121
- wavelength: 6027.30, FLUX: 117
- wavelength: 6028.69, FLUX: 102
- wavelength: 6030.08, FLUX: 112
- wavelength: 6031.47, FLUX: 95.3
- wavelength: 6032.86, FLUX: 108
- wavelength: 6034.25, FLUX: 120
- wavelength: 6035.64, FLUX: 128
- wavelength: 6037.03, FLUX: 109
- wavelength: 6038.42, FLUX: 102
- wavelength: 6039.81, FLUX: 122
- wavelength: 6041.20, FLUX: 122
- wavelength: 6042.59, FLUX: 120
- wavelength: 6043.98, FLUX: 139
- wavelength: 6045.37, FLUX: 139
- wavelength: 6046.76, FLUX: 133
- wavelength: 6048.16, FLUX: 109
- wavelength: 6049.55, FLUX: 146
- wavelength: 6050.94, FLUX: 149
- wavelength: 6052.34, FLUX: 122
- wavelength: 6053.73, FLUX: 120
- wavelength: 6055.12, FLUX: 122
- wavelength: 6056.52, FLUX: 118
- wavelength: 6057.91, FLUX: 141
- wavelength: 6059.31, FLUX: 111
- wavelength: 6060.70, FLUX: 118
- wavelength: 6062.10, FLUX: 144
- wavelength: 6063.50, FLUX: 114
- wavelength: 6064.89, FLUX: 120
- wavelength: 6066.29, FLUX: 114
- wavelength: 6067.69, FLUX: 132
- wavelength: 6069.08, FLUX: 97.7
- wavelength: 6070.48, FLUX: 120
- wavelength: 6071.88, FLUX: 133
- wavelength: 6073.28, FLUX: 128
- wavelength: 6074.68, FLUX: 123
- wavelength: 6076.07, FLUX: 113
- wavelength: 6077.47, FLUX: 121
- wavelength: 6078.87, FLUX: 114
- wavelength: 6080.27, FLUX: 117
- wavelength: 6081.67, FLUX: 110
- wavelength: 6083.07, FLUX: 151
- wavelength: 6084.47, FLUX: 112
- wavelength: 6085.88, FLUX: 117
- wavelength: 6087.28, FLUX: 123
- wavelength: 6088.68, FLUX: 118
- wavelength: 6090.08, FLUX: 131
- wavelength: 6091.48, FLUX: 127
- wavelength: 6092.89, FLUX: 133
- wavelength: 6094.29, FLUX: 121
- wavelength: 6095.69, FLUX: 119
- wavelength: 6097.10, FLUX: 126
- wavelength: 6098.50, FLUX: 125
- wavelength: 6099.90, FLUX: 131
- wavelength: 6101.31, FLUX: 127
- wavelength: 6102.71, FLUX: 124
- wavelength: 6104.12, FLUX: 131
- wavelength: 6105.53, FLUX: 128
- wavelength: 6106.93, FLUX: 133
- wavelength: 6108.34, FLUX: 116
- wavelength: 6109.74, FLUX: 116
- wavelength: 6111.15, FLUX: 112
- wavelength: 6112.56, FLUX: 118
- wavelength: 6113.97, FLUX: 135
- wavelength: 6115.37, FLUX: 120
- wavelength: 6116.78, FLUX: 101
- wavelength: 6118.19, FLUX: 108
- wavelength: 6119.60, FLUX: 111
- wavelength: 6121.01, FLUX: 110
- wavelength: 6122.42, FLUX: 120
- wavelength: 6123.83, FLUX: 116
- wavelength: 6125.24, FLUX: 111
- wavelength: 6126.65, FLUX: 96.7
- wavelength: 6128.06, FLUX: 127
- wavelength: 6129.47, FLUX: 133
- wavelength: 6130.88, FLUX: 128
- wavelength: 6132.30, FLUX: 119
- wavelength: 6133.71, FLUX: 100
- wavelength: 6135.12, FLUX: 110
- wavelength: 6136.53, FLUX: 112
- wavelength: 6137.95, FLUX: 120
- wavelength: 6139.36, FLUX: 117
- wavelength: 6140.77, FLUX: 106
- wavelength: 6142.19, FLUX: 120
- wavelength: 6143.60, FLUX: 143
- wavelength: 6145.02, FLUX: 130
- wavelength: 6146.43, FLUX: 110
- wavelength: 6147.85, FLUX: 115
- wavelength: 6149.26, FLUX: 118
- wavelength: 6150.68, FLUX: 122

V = 0.04 mag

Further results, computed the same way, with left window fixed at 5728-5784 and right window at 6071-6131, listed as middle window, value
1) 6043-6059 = -0.07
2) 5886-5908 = 0.03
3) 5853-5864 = 0.02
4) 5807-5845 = -0.05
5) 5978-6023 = 0.03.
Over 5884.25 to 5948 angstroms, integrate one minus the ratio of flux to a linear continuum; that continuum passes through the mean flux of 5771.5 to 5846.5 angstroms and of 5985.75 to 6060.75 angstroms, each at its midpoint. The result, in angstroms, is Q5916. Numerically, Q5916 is 0.9 angstroms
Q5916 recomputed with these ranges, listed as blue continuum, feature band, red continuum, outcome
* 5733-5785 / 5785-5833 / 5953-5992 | -0.8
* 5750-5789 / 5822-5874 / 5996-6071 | -2.4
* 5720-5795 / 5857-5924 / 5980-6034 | -2.9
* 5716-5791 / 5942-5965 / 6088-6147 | 0.2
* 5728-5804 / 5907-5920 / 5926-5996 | 0.4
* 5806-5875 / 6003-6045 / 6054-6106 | 2.1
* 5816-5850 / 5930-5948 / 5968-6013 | 0.5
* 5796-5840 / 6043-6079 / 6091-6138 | -1.1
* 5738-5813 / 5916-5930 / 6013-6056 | -0.5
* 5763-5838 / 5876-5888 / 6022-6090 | -1.2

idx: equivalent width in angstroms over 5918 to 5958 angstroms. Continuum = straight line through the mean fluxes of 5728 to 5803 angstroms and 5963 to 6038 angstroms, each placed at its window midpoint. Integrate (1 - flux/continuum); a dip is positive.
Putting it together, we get -1.38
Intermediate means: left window 125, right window 119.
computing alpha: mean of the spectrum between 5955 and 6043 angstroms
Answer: 118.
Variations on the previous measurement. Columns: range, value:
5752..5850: 128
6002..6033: 117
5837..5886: 133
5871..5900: 129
